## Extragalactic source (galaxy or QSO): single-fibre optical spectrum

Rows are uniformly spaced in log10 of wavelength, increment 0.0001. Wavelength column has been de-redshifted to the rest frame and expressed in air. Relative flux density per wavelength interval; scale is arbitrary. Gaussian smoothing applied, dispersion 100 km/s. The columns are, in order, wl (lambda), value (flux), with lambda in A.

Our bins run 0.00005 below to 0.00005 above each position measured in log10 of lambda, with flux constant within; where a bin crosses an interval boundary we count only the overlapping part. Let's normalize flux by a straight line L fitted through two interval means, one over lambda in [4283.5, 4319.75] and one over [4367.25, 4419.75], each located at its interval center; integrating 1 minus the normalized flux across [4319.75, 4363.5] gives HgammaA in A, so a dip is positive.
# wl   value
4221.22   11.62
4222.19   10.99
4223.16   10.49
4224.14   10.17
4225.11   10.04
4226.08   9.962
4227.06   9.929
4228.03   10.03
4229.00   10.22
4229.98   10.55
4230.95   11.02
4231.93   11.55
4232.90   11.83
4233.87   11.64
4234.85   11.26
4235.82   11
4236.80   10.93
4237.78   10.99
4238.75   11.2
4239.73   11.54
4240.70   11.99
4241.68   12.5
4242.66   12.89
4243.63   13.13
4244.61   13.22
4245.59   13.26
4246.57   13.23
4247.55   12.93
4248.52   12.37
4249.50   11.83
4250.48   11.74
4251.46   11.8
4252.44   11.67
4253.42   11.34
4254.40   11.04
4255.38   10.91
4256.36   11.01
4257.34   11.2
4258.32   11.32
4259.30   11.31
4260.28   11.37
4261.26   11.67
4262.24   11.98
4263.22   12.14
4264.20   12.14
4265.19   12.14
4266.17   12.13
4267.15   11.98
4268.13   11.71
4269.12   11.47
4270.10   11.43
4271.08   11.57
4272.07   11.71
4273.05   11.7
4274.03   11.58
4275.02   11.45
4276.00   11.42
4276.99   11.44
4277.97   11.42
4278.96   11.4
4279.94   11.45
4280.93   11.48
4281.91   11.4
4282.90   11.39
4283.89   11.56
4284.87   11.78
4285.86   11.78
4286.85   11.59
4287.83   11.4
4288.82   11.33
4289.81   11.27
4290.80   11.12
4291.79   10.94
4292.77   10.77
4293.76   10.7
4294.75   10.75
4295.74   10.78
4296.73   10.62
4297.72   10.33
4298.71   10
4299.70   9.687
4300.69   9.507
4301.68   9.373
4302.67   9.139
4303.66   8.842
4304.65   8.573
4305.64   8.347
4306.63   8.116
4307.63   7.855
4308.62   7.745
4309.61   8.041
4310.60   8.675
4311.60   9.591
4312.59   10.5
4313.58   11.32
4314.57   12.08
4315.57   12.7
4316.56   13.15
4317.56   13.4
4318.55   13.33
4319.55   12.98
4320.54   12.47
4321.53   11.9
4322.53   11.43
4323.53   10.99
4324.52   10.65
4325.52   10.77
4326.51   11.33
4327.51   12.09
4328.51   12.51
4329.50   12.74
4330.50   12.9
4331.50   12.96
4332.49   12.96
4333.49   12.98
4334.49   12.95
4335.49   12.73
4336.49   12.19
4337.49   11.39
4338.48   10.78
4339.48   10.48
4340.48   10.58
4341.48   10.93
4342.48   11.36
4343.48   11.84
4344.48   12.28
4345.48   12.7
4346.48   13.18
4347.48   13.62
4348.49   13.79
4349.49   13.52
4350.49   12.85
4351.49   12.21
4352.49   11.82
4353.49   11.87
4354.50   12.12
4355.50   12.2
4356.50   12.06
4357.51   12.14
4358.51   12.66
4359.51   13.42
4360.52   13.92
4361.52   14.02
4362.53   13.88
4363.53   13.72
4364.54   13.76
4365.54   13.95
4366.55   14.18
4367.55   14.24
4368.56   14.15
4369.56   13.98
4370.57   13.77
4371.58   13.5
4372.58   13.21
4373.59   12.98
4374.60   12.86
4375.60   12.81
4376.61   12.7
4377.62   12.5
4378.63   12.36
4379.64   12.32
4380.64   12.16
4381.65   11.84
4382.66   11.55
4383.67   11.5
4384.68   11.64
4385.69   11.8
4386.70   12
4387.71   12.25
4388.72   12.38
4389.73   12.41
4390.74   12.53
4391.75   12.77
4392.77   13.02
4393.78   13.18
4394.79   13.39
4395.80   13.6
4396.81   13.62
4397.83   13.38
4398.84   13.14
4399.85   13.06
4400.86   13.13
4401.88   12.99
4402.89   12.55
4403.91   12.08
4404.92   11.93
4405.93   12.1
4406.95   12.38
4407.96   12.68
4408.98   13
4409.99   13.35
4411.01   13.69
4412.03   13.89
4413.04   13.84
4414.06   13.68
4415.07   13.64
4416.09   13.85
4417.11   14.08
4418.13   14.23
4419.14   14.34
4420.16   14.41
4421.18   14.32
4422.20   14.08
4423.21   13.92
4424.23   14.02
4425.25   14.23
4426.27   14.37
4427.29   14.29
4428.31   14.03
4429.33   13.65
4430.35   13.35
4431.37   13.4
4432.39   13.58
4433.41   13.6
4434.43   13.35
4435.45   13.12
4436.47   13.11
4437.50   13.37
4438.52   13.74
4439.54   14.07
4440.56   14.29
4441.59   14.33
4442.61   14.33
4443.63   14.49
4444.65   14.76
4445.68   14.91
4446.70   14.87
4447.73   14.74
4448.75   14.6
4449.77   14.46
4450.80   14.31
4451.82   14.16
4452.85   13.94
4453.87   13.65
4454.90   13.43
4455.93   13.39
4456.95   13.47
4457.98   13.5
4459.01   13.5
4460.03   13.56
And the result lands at -2.75 A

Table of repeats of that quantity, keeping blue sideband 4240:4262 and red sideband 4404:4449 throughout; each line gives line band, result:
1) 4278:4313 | 6.18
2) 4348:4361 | 0.40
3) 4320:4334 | 0.79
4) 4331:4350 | 0.94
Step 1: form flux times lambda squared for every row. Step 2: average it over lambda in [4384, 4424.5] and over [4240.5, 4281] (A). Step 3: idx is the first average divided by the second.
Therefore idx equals 1.19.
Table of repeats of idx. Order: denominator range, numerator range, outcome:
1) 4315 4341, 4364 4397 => 1.09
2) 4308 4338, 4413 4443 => 1.24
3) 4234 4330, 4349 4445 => 1.24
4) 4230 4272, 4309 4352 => 1.05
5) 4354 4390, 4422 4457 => 1.12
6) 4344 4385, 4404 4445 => 1.09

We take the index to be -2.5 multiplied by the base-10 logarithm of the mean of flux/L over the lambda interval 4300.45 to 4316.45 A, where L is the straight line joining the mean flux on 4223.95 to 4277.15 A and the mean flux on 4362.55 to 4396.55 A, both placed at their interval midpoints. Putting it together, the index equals 0.270 mag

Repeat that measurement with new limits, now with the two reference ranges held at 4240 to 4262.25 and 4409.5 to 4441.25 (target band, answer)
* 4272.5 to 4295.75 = 0.091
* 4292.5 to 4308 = 0.289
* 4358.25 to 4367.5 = -0.049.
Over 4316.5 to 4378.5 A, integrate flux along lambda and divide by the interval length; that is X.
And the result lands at 12.6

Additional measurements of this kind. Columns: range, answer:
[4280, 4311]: 10.2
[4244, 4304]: 11.4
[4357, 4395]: 12.9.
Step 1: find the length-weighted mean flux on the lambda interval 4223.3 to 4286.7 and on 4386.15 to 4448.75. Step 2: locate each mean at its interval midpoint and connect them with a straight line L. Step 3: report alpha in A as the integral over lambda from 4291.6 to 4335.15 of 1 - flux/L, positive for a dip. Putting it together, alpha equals 4.8 A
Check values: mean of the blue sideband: 11.5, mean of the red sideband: 13.5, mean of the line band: 10.9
